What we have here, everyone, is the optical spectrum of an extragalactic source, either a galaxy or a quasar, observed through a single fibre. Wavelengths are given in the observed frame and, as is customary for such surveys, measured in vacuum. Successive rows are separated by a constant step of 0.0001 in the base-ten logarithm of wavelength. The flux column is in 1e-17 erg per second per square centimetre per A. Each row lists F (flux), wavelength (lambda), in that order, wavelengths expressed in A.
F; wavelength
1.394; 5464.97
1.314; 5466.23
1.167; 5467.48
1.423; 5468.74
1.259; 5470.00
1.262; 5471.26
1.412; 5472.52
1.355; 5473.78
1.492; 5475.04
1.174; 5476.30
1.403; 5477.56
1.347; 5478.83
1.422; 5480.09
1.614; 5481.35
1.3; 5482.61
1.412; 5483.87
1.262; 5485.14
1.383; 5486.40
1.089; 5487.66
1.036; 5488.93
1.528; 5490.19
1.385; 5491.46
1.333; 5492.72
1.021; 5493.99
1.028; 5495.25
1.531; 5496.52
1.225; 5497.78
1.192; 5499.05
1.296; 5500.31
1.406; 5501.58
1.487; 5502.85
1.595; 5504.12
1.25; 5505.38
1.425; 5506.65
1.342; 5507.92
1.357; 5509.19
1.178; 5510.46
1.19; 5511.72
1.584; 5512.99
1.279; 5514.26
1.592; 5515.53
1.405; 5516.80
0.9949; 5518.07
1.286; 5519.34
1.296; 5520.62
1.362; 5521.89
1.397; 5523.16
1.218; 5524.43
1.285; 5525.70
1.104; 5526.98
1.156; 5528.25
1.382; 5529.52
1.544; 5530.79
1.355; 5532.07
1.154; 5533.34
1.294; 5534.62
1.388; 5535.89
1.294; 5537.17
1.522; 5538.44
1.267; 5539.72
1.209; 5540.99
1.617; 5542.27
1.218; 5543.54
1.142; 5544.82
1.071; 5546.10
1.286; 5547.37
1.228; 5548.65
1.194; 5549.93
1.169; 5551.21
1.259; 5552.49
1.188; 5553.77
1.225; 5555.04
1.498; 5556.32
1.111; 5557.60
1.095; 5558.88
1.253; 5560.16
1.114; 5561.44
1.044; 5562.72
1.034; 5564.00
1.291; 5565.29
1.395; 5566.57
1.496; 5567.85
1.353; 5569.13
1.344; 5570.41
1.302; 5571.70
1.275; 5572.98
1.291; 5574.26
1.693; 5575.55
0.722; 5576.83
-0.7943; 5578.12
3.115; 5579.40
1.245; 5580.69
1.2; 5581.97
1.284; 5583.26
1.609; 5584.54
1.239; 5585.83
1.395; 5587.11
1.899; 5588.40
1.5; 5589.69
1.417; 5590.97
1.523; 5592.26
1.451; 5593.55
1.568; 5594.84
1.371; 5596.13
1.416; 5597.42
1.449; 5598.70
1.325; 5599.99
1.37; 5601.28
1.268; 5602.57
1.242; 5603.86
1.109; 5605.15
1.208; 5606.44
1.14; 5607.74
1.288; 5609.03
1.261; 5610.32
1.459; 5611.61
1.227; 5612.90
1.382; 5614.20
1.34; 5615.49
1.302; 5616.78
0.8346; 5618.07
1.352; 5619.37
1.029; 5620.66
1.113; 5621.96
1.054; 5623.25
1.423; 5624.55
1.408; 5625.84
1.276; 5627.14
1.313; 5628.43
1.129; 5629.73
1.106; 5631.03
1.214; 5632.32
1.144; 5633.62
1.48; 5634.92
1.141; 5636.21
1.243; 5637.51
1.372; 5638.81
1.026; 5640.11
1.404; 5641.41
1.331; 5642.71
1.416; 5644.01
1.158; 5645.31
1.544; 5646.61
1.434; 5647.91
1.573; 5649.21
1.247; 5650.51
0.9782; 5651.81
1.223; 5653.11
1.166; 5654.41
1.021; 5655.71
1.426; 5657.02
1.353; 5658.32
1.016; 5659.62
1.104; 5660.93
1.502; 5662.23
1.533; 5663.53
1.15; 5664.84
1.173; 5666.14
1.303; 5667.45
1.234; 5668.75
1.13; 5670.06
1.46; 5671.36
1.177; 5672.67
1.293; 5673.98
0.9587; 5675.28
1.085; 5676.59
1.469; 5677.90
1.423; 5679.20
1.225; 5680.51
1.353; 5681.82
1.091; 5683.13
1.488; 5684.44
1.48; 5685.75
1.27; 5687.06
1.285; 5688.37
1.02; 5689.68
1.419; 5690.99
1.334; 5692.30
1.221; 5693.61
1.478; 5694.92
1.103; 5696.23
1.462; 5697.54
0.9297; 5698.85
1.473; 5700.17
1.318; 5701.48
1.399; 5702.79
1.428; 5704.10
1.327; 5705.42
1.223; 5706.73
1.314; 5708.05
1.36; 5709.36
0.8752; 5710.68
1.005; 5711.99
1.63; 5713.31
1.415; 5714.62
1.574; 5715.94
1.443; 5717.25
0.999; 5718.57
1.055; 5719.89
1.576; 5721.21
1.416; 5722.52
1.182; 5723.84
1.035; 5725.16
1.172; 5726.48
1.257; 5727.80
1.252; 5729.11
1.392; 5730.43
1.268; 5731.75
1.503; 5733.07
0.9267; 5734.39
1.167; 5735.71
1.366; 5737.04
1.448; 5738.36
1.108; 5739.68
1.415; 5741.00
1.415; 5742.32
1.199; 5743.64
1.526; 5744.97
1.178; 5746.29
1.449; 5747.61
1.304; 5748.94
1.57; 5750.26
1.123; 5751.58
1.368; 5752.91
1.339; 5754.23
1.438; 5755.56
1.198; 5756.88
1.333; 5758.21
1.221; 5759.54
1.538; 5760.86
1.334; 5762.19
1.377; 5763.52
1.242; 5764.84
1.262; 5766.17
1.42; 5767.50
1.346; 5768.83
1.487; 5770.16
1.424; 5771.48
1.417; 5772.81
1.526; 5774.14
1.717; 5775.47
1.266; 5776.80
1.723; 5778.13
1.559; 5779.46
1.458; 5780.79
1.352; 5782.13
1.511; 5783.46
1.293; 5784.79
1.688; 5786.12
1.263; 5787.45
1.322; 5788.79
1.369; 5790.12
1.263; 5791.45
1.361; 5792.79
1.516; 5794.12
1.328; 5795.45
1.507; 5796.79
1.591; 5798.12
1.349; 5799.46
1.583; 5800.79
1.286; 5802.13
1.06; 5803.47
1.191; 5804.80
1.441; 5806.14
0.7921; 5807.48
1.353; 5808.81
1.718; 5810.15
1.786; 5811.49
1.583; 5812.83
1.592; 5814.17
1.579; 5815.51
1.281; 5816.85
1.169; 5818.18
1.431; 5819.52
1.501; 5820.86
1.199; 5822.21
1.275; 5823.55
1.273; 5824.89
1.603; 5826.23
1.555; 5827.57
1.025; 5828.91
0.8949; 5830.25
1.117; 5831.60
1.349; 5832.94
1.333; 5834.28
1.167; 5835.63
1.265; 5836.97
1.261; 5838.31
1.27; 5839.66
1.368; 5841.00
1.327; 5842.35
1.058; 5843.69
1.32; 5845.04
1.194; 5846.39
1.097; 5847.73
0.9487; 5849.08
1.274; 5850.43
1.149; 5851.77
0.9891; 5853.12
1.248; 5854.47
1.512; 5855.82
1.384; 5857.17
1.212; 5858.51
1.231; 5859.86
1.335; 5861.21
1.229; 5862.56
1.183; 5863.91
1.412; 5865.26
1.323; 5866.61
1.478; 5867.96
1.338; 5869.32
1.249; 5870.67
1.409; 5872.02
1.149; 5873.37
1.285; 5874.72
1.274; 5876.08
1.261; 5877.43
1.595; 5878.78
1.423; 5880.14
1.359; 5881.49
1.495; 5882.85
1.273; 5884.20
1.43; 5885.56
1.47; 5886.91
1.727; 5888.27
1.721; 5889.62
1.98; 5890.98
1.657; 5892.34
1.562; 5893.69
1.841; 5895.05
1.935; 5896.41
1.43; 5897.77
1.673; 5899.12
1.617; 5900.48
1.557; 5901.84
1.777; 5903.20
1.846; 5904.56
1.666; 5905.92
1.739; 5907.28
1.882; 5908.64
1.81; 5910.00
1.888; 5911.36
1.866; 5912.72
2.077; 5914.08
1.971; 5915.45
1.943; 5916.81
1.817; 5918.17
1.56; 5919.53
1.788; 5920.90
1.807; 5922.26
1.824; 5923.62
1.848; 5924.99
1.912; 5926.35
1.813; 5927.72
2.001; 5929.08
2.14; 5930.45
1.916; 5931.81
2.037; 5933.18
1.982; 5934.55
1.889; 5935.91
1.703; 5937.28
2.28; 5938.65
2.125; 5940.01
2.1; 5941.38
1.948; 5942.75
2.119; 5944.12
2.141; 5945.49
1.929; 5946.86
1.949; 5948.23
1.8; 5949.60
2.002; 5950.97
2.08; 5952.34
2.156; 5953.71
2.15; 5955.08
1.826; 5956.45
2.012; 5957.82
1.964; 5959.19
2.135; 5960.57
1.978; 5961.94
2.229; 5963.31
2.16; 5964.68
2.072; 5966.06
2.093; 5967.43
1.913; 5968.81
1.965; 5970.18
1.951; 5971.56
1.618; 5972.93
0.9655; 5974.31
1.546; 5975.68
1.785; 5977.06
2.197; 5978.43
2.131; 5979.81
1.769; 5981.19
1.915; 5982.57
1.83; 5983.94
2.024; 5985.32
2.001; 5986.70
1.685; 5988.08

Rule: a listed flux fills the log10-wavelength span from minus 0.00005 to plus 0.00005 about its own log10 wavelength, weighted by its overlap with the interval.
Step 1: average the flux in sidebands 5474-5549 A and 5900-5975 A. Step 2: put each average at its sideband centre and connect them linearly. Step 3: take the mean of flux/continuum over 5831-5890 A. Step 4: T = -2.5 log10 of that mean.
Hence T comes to 0.35 mag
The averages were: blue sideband 1.32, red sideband 1.92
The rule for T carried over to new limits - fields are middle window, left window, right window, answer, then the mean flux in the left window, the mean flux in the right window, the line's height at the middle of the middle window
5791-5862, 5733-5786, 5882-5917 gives 0.17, 1.37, 1.72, 1.54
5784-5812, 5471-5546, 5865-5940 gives 0.15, 1.32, 1.69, 1.59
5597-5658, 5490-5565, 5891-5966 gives 0.14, 1.28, 1.91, 1.44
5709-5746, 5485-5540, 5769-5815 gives 0.10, 1.31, 1.43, 1.4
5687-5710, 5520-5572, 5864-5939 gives 0.12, 1.27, 1.68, 1.45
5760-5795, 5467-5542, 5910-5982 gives 0.20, 1.32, 1.94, 1.7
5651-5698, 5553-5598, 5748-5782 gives 0.08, 1.32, 1.4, 1.36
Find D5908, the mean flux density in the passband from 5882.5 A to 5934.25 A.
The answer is 1.77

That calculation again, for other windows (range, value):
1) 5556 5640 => 1.29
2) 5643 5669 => 1.28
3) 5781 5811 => 1.37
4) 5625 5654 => 1.28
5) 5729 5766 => 1.32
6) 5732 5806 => 1.37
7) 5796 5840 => 1.35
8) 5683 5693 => 1.31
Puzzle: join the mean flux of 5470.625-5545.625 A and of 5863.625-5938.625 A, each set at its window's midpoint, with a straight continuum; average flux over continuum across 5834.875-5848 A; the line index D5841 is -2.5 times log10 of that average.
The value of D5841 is 0.29 mag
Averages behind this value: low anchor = 1.32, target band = 1.24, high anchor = 1.67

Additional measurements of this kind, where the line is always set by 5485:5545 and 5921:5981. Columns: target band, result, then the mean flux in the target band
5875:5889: 0.283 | 1.43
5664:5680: 0.237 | 1.24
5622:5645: 0.181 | 1.26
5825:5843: 0.366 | 1.27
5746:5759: 0.240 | 1.33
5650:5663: 0.251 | 1.21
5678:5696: 0.190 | 1.31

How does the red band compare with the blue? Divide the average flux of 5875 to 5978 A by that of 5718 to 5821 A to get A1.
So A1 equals 1.3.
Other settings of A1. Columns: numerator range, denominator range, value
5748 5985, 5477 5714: 1.22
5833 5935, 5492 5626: 1.18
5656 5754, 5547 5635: 1.01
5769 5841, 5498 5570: 1.07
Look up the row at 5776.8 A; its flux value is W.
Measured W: 1.266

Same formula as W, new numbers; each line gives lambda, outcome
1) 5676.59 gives 1.085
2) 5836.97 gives 1.265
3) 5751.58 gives 1.123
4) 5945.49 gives 2.141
